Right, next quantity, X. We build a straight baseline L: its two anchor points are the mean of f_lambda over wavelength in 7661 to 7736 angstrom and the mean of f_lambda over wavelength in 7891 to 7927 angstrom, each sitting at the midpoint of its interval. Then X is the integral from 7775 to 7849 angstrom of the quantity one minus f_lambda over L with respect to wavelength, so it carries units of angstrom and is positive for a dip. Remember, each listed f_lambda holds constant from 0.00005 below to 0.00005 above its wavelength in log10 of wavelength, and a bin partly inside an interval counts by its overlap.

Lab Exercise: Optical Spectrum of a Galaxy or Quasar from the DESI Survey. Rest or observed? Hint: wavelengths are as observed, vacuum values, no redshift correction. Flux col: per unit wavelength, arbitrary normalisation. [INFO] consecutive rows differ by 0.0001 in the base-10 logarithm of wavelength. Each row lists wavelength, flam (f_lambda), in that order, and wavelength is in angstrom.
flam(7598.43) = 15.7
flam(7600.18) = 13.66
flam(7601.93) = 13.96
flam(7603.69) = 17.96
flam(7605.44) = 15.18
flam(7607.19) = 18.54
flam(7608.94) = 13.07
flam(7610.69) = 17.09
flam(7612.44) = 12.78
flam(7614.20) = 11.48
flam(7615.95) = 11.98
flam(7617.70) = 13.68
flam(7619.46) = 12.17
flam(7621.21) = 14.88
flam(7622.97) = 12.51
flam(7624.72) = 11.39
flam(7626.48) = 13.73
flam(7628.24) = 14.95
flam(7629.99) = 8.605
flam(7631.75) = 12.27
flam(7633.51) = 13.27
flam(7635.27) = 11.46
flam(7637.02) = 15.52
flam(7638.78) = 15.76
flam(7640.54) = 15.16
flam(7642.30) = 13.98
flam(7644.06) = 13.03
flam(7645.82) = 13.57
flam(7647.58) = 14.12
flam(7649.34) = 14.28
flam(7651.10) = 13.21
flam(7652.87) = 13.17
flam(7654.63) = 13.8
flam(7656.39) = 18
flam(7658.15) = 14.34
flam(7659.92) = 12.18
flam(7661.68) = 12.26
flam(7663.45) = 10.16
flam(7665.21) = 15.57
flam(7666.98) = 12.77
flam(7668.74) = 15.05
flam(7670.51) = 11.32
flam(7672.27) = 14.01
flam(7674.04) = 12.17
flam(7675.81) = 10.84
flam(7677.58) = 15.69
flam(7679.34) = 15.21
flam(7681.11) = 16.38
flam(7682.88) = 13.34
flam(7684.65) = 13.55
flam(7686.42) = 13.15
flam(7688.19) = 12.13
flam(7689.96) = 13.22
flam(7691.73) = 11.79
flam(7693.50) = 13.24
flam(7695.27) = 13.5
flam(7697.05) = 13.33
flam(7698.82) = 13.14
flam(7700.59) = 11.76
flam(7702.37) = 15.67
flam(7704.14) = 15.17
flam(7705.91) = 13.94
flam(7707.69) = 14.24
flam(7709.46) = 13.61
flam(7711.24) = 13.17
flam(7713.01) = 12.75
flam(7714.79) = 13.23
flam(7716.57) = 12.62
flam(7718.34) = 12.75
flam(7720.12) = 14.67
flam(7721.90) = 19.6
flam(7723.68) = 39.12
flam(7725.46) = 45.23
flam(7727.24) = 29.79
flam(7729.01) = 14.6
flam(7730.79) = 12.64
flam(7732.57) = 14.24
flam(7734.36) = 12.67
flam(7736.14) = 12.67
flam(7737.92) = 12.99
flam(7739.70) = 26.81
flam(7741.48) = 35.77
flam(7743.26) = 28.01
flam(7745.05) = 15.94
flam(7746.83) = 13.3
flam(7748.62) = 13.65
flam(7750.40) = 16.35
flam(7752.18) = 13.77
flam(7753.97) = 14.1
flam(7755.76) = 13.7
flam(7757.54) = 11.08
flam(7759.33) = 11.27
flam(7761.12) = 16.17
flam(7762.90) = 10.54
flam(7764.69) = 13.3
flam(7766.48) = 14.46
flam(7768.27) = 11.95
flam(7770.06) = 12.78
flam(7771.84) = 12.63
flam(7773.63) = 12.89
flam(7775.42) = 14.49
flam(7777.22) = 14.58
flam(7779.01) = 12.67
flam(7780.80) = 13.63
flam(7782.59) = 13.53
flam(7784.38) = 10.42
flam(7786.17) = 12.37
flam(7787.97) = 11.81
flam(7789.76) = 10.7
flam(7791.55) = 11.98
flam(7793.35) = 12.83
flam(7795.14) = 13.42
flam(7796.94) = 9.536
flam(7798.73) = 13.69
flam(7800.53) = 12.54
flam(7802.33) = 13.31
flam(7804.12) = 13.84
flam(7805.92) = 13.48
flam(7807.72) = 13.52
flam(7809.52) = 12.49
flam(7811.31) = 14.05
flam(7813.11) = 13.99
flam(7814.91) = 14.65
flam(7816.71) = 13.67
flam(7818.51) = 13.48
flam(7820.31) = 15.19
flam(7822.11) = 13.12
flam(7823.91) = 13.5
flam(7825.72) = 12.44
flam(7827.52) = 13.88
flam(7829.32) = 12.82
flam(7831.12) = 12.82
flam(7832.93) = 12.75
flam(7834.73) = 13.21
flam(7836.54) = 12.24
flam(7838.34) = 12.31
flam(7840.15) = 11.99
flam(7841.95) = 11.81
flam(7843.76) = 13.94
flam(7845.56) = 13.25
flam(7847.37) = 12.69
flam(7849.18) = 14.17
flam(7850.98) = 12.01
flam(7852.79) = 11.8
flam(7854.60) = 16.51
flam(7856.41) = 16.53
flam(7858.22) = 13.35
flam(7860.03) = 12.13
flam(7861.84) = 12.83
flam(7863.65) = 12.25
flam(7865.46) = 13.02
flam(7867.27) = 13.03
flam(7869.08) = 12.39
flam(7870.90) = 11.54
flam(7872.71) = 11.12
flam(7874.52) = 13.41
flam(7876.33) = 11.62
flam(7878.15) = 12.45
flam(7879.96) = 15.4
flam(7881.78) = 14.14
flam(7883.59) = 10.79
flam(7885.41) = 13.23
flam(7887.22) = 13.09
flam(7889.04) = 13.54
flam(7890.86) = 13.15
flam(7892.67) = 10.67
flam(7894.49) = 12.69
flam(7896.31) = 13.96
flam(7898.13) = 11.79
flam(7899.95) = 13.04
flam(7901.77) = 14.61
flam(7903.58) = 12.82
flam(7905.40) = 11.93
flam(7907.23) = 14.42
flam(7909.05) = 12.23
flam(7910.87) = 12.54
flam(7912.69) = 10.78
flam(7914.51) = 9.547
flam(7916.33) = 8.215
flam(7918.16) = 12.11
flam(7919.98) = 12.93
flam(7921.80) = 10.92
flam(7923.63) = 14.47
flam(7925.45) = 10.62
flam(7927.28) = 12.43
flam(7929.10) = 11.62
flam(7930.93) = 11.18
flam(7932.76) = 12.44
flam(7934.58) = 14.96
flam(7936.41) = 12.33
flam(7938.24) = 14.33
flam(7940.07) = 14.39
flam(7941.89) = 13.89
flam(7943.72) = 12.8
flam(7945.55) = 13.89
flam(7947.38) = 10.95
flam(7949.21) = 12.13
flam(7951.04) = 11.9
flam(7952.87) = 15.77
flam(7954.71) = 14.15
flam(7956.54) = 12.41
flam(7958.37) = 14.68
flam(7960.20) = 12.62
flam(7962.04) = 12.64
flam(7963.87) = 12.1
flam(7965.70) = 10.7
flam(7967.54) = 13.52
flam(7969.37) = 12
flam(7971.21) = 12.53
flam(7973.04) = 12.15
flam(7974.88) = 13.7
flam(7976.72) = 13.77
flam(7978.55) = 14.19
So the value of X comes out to 3.26 angstrom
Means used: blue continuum 15.3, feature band 13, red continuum 12.1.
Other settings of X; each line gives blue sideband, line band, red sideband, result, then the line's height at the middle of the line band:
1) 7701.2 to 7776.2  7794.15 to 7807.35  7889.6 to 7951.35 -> 2.0 angstrom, 15.2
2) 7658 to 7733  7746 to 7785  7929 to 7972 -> 3.7 angstrom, 14.7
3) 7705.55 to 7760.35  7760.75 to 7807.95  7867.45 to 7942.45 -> 9.8 angstrom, 16.2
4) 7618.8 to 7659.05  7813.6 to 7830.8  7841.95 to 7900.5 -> -0.7 angstrom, 13.1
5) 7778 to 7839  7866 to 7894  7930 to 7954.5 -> 0.9 angstrom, 13.1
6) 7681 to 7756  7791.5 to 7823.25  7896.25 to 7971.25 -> 3.5 angstrom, 15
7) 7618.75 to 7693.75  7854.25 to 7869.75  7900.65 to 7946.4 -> -0.9 angstrom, 12.7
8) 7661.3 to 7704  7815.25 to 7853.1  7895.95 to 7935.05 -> -1.3 angstrom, 12.6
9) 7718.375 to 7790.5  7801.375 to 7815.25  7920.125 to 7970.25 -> 1.6 angstrom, 15.4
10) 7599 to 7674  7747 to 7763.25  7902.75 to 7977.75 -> -0.3 angstrom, 13.3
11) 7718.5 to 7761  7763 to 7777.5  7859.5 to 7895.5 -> 3.6 angstrom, 17.6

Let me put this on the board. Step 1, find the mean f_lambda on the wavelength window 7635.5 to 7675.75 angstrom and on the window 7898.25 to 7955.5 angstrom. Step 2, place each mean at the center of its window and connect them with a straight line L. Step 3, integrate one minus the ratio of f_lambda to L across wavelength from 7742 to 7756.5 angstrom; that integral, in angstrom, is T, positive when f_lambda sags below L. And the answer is -3.6 angstrom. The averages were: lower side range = 13.7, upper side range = 12.6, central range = 16.6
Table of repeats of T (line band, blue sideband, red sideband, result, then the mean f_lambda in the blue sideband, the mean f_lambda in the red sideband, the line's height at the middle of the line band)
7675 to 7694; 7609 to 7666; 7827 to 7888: -0.3 angstrom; 13.4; 13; 13.3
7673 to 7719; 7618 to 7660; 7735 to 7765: 4.9 angstrom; 13.6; 16.5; 15.1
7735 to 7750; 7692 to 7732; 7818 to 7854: -3.3 angstrom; 17.1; 13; 16.1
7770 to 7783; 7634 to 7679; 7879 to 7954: -0.2 angstrom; 13.7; 12.7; 13.2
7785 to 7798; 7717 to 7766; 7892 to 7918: 3.6 angstrom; 18.2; 12.1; 16.4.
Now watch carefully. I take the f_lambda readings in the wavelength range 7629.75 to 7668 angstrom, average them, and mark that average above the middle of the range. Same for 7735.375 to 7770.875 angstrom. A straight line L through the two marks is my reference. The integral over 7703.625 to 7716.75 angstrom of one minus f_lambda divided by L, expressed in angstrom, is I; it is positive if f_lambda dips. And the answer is 1.19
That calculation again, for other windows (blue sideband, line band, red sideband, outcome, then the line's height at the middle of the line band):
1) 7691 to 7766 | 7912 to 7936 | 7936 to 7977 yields 3.15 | 13.5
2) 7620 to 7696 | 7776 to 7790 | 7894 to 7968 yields 0.51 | 13.1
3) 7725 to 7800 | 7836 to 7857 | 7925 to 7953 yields 1.26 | 14.1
